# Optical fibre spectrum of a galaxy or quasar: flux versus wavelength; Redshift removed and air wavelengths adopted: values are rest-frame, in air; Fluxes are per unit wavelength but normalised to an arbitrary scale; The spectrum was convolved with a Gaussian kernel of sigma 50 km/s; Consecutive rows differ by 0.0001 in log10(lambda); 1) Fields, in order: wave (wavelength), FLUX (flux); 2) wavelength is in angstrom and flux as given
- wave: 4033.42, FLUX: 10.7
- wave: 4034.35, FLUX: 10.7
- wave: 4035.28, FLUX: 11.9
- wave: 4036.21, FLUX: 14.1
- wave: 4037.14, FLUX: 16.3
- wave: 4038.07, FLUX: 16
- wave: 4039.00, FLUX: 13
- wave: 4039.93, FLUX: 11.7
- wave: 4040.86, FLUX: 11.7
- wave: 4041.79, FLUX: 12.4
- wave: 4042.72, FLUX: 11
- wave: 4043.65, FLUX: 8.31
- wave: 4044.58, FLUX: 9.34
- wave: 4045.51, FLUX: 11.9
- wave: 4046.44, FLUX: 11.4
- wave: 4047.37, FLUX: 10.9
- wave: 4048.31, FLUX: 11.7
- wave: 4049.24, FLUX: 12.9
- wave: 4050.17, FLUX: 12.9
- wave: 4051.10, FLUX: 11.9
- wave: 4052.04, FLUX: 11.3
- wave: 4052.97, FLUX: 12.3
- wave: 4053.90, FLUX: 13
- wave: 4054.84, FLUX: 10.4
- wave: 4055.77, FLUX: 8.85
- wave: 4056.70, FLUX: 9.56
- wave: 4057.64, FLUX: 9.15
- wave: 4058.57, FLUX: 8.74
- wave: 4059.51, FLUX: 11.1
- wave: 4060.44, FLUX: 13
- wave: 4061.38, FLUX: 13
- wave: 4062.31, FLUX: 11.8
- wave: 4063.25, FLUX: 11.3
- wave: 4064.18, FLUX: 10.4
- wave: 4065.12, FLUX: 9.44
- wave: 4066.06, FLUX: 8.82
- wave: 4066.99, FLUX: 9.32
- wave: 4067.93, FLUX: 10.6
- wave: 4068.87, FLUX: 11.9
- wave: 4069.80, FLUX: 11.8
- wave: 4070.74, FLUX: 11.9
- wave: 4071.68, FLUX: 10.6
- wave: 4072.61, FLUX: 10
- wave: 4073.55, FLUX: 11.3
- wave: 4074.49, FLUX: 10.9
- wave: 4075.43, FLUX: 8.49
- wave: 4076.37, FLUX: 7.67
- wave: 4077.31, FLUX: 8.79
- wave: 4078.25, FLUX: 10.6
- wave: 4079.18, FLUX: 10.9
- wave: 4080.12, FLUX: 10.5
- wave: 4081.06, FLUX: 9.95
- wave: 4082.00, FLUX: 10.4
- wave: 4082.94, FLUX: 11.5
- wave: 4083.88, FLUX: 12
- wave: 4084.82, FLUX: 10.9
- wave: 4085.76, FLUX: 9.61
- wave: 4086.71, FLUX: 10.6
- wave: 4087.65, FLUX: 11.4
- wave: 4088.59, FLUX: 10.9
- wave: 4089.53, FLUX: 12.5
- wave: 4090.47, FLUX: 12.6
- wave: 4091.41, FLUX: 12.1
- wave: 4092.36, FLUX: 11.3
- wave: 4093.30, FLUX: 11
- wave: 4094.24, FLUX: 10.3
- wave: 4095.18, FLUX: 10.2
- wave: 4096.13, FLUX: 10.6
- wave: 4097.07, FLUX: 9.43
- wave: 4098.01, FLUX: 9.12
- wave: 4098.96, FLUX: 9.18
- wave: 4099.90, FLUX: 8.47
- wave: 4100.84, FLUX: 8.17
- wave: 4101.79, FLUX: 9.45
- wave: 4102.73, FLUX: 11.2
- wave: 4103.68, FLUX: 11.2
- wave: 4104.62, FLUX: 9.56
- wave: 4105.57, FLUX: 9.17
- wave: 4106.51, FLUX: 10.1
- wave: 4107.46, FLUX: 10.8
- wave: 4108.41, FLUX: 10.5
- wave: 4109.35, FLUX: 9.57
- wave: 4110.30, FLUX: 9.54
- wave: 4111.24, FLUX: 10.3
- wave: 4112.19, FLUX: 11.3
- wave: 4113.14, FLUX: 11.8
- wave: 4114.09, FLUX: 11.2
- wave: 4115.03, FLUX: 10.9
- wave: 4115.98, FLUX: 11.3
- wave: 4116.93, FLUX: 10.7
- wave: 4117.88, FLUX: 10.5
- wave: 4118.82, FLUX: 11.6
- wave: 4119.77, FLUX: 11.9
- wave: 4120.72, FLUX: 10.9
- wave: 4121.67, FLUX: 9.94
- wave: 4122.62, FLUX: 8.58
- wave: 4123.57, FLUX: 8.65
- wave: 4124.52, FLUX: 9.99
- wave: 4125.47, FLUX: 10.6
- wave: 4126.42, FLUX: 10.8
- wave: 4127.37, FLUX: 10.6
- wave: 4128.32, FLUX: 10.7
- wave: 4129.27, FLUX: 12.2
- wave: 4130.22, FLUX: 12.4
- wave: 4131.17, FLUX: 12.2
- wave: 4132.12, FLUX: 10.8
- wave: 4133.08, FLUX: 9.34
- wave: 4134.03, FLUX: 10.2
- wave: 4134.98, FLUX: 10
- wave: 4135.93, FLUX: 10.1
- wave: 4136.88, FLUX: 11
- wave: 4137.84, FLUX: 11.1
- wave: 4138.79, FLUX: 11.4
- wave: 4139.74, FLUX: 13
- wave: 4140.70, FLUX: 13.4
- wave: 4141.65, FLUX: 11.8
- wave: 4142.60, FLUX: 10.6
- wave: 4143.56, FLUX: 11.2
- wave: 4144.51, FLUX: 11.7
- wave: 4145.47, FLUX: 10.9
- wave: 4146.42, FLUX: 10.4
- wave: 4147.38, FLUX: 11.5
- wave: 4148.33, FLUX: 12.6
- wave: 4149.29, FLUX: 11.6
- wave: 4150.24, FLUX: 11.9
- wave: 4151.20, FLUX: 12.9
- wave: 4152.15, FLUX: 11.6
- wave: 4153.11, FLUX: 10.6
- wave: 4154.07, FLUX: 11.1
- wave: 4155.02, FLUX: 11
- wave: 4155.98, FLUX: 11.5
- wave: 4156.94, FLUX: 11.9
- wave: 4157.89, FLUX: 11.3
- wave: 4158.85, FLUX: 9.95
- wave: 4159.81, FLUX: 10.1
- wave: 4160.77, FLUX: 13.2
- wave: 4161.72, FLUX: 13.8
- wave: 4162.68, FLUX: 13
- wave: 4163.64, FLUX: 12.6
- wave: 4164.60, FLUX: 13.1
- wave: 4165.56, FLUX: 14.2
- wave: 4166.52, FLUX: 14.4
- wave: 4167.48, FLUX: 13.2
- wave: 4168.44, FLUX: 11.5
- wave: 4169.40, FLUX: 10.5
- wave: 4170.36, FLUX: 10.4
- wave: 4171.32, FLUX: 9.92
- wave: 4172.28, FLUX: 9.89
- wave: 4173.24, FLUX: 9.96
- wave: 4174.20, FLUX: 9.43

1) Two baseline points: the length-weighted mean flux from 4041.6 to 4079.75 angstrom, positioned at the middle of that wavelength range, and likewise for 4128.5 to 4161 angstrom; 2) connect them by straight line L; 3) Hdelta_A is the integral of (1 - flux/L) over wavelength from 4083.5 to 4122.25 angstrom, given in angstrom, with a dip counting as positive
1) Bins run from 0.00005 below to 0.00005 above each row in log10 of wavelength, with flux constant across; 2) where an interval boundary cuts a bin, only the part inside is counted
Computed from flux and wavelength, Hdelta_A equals 1.7 angstrom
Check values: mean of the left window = 10.8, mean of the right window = 11.3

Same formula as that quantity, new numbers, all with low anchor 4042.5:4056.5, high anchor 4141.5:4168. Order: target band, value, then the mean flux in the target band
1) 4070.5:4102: 2.9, 10.4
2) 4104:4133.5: 2.7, 10.6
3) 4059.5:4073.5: 0.4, 11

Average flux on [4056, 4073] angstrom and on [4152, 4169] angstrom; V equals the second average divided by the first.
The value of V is 1.1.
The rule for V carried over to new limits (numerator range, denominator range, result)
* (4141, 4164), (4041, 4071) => 1.06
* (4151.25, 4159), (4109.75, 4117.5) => 1.04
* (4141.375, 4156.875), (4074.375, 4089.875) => 1.10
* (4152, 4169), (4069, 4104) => 1.16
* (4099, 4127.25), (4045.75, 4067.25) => 0.93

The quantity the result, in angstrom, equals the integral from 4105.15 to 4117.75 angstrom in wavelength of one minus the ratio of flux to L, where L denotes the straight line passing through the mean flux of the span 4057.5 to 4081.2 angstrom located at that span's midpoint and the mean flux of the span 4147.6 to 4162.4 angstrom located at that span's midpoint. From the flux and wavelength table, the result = 0.6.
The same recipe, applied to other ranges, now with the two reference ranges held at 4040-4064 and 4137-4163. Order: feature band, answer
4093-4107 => 1.99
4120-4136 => 1.45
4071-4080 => 1.05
